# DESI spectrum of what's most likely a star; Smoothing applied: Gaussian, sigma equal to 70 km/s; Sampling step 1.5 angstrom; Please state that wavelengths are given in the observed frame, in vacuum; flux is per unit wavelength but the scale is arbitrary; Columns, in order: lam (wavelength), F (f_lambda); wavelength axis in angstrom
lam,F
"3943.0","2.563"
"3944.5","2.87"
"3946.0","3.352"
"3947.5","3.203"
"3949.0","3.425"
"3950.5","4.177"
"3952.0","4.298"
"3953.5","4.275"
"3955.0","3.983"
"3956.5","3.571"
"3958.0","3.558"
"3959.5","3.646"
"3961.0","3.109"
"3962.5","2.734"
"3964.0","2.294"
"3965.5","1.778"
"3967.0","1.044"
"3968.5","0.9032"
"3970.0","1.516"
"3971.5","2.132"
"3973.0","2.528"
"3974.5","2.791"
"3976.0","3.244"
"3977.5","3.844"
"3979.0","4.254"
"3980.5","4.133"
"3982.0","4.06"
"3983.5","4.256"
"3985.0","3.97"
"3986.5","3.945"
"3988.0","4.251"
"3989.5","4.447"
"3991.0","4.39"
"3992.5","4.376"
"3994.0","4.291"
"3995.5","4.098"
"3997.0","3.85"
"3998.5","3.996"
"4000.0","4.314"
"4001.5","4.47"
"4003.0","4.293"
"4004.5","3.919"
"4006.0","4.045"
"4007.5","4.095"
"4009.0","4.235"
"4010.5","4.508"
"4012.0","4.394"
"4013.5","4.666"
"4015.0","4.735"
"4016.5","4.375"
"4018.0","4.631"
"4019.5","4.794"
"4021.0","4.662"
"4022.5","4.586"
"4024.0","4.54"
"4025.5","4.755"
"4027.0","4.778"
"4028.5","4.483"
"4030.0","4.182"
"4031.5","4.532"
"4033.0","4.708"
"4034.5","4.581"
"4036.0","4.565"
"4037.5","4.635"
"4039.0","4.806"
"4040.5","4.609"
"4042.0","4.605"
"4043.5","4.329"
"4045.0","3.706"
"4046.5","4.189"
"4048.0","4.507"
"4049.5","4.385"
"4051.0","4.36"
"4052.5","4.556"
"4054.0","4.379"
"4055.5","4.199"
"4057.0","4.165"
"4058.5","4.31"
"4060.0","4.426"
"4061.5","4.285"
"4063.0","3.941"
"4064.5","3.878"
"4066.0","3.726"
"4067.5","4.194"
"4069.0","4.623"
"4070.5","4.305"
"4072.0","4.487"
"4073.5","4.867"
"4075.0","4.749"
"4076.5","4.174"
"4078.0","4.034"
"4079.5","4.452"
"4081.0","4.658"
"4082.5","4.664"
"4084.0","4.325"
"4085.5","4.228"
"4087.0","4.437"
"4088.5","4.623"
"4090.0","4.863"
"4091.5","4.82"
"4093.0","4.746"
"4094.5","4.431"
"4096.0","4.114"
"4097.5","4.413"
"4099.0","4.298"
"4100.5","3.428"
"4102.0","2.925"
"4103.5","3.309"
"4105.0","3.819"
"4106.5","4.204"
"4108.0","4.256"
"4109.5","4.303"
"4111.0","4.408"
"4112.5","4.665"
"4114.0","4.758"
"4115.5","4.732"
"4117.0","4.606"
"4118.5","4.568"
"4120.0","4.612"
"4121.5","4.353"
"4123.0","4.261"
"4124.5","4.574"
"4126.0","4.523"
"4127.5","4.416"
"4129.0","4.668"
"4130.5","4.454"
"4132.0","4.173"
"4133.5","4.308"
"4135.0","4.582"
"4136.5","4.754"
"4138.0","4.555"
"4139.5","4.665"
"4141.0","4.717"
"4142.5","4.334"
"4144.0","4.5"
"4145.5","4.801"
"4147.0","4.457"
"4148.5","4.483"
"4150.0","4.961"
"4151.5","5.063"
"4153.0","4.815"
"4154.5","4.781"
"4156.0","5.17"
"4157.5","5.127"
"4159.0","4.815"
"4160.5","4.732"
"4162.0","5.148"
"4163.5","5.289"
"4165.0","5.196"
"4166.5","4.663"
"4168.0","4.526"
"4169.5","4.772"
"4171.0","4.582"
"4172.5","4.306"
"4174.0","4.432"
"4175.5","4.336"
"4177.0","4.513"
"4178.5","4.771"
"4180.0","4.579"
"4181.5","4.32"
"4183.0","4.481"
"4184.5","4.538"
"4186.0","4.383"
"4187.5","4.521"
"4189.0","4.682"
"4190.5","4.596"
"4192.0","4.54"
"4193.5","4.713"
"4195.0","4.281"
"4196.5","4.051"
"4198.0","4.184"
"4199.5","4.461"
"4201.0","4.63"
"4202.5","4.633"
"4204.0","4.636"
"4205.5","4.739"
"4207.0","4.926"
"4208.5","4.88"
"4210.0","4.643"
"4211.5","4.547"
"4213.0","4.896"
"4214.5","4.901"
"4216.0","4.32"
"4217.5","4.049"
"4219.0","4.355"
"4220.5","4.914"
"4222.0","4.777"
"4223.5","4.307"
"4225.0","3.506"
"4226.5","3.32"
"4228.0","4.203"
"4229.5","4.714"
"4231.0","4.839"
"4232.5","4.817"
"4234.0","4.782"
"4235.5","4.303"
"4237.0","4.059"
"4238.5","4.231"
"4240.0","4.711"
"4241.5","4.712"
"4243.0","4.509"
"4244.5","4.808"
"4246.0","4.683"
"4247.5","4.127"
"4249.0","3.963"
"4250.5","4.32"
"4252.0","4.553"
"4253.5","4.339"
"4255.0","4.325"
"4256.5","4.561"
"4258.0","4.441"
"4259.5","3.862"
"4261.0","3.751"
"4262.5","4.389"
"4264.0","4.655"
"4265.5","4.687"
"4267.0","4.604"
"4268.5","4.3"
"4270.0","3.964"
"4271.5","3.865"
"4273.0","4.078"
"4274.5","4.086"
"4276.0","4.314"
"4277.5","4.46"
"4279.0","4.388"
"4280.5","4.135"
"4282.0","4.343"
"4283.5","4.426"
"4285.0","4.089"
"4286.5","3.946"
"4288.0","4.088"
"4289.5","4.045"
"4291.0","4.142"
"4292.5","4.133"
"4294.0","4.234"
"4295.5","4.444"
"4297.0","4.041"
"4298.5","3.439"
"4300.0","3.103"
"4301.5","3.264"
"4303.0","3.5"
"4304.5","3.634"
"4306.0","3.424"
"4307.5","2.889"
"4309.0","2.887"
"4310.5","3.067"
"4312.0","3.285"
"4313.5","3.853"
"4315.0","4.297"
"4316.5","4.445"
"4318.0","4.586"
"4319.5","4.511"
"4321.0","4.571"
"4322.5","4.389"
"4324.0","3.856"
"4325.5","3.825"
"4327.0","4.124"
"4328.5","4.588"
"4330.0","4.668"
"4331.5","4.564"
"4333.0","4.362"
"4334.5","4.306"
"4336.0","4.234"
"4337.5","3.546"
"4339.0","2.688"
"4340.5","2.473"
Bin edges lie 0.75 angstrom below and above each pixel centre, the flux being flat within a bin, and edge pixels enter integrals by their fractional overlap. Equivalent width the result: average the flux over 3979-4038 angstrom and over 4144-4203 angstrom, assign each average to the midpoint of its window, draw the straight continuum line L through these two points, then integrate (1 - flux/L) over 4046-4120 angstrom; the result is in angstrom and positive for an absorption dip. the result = 2.8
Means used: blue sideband 4.37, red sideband 4.65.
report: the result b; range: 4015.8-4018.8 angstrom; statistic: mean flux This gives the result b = 4.51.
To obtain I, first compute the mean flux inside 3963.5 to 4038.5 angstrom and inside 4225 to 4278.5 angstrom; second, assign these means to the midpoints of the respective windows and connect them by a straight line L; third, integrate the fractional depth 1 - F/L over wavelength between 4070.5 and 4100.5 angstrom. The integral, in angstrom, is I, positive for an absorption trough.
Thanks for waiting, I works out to -2.82 angstrom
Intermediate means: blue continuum 3.95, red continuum 4.34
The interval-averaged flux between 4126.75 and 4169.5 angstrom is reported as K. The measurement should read 4.72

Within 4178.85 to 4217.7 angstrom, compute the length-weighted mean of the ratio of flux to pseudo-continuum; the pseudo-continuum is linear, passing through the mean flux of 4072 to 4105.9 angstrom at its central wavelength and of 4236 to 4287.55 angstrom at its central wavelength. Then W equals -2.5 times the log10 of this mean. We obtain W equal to -0.06 mag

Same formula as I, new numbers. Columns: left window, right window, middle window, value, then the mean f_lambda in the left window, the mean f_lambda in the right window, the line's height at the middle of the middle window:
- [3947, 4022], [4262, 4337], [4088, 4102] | -1.7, 3.73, 4.07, 3.85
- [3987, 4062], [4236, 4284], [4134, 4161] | -2.3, 4.4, 4.33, 4.36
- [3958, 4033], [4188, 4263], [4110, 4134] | -1.9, 3.84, 4.45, 4.18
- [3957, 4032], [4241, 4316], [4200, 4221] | -3.3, 3.83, 4.07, 4.01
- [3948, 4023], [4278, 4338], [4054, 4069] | -1.4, 3.75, 4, 3.81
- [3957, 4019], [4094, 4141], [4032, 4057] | -3.0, 3.67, 4.33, 3.96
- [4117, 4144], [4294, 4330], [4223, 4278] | -3.4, 4.5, 3.85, 4.07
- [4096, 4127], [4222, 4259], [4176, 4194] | -0.9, 4.25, 4.39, 4.33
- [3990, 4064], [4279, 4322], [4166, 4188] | -2.1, 4.39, 3.9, 4.12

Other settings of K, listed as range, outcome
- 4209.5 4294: 4.34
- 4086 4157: 4.46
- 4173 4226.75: 4.49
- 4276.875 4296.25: 4.22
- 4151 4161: 4.93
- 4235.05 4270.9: 4.37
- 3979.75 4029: 4.34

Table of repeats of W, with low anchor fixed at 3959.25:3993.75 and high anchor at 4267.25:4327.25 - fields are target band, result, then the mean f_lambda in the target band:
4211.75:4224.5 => -0.20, 4.54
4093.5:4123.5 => -0.20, 4.23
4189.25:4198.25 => -0.19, 4.42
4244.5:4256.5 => -0.14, 4.37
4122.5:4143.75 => -0.25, 4.5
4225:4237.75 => -0.14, 4.33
